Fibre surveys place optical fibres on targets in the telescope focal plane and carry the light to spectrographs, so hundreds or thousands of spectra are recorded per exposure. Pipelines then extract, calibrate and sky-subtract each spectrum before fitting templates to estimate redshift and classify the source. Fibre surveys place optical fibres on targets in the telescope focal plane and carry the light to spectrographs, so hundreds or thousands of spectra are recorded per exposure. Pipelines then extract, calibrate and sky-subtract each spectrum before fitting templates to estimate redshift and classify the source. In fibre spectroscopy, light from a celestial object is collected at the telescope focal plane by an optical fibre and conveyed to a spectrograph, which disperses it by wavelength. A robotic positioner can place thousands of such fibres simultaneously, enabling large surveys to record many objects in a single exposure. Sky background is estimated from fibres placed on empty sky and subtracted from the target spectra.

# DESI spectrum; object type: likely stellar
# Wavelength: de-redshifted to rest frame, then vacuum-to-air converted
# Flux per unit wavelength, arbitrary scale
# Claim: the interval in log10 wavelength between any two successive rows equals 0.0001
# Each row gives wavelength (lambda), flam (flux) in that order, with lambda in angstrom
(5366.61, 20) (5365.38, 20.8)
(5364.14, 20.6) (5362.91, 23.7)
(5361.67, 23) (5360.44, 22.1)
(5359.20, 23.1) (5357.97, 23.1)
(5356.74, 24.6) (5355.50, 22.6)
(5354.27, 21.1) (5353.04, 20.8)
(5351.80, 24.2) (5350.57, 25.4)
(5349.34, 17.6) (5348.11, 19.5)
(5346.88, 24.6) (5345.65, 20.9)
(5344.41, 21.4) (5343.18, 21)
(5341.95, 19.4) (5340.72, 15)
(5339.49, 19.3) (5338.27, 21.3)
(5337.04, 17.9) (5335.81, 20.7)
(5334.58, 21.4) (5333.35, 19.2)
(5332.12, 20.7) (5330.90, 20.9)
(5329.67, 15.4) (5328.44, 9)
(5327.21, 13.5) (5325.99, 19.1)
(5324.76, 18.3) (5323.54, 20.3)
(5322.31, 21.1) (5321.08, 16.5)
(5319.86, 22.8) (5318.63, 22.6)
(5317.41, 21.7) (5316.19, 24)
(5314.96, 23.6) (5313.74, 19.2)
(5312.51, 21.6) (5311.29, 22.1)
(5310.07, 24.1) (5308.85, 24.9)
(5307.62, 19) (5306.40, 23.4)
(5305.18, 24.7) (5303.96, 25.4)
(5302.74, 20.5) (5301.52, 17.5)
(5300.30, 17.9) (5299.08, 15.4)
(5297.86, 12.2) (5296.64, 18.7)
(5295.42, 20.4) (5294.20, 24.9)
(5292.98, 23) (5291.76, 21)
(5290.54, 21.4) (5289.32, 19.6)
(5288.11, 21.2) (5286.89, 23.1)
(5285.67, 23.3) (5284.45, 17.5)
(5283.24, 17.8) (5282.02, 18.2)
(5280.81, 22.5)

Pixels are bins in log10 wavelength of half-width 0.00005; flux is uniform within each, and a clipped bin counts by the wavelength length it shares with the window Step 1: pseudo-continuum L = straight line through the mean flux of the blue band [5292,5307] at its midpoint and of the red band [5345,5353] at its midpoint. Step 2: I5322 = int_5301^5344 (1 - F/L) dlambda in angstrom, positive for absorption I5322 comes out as 1.7 angstrom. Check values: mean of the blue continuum 20.4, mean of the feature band 20.2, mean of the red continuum 21.9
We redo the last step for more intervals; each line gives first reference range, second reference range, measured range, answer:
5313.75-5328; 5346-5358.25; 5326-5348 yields 2.4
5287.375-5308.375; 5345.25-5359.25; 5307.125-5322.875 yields -0.6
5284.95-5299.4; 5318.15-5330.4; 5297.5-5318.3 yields -2.2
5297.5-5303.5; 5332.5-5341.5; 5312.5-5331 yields -0.9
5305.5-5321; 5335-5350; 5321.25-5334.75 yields 2.0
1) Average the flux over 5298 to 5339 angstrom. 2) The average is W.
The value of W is 20.1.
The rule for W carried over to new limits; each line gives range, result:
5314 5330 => 19.1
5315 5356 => 20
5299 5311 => 21.6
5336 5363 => 21.4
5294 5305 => 19.2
